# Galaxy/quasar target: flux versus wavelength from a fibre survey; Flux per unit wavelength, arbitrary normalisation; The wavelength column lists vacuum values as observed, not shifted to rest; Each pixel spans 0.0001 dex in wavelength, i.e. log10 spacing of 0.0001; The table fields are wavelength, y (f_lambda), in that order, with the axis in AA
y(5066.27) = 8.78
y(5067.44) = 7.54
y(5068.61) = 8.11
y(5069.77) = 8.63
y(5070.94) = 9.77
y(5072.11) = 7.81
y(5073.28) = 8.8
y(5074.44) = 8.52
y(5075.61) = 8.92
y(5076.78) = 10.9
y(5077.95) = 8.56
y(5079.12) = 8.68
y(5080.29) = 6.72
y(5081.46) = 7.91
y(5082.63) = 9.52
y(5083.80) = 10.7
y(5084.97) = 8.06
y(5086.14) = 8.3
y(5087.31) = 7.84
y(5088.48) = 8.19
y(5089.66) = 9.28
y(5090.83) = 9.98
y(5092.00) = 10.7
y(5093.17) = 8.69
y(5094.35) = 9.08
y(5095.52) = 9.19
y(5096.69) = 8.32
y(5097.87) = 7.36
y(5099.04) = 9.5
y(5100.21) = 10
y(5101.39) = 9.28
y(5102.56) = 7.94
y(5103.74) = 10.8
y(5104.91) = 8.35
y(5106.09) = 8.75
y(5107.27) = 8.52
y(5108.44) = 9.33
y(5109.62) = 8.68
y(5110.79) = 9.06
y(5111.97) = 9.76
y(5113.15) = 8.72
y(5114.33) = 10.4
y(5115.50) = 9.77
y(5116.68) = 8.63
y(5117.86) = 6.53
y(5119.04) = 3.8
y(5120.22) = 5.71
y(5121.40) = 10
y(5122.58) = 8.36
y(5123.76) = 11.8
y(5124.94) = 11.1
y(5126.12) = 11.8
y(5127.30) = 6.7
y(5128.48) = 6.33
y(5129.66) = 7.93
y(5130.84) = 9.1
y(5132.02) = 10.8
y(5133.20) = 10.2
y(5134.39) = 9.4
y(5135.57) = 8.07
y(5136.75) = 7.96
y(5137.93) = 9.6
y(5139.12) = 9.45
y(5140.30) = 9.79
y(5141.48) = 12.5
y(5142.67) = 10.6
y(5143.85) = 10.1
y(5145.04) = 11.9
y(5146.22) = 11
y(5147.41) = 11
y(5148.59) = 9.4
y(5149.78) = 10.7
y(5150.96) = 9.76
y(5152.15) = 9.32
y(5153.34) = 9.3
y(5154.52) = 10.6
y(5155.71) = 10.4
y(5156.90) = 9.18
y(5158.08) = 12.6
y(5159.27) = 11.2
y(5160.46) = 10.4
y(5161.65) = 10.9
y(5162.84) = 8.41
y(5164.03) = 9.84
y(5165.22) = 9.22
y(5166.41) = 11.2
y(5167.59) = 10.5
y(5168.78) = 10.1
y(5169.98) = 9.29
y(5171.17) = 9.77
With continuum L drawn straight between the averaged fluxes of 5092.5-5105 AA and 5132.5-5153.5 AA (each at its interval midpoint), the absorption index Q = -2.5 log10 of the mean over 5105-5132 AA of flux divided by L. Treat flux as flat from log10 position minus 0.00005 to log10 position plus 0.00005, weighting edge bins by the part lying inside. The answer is 0.09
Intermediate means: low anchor 8.99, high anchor 10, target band 8.71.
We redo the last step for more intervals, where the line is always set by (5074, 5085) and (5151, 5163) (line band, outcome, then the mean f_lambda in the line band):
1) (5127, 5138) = 0.14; 8.62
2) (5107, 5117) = 0.03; 9.25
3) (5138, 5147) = -0.07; 10.7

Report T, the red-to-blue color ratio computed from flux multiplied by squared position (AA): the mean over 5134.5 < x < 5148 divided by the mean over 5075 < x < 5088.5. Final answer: 1.2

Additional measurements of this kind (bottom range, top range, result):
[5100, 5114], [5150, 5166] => 1.13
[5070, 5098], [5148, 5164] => 1.18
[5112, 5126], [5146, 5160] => 1.20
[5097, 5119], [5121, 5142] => 1.08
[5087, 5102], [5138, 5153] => 1.17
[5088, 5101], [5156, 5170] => 1.16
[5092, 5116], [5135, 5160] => 1.14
